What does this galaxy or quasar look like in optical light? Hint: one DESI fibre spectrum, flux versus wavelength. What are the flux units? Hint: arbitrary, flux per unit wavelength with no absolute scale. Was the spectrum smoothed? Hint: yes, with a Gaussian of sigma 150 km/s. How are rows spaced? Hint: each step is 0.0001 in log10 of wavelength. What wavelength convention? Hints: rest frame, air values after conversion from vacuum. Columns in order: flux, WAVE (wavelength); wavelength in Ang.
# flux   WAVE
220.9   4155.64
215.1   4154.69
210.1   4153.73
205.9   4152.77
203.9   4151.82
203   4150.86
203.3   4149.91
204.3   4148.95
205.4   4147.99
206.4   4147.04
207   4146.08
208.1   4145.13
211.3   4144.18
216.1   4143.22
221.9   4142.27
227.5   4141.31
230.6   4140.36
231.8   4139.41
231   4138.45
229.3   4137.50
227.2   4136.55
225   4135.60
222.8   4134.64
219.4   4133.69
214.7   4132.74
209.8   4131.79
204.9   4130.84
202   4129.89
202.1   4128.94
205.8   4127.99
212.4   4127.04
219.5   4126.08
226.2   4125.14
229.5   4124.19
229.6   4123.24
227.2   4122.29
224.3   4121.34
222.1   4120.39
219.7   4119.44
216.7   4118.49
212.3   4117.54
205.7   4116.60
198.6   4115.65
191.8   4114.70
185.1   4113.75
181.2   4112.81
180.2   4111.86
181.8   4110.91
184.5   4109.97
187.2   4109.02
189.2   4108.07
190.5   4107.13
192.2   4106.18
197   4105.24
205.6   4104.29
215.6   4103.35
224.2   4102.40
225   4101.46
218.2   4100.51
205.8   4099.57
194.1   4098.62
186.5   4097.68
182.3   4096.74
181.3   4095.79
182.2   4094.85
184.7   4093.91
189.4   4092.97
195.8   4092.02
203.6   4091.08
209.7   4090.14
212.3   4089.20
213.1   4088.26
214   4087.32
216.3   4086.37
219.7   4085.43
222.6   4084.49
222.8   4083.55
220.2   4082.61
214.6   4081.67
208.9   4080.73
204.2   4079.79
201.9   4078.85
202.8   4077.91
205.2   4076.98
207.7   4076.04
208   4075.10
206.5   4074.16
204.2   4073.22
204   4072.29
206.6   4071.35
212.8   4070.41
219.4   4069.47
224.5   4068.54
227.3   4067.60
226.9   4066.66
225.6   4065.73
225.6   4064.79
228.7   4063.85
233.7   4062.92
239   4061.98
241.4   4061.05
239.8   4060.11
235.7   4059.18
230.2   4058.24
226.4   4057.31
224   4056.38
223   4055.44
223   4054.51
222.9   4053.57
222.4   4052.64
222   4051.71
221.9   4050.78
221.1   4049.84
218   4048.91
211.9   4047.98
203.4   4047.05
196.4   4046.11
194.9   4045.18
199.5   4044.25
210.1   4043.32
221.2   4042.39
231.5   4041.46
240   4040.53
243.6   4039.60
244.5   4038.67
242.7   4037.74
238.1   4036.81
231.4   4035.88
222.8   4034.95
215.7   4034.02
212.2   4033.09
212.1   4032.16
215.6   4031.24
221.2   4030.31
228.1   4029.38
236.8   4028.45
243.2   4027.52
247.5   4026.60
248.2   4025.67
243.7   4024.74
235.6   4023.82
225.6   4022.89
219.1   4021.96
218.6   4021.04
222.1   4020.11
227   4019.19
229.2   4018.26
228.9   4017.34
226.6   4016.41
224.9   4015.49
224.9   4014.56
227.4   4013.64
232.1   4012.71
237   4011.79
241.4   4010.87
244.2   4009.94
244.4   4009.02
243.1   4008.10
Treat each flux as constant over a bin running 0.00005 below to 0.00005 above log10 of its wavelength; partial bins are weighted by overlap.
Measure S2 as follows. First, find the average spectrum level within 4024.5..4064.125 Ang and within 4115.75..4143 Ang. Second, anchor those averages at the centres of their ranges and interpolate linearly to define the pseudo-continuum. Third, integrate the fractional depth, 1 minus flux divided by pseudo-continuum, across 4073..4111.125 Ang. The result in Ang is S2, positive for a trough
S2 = 3.3 Ang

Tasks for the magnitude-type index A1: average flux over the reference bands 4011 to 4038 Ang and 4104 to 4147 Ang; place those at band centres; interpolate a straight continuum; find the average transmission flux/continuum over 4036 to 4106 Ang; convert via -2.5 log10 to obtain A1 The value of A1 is 0.03 mag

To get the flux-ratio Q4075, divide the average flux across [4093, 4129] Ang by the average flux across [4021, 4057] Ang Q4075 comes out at 0.9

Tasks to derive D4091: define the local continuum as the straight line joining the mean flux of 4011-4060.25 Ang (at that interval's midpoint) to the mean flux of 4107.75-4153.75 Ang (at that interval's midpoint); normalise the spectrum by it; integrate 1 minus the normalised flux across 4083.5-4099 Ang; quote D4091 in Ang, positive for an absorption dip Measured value 1.1 Ang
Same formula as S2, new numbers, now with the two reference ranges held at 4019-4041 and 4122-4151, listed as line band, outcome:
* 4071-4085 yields 0.9 Ang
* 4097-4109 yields 1.0 Ang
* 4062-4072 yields 0.1 Ang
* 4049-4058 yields 0.2 Ang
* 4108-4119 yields 1.3 Ang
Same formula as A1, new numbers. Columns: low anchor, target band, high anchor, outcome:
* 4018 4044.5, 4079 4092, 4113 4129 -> 0.03 mag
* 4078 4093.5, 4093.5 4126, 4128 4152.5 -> 0.05 mag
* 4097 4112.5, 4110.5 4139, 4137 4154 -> -0.03 mag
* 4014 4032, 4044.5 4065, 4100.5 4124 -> -0.01 mag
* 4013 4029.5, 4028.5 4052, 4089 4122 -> 0.01 mag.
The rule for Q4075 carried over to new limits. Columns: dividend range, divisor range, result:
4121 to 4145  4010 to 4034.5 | 0.96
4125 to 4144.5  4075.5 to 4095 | 1.05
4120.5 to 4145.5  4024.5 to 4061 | 0.98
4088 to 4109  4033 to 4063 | 0.89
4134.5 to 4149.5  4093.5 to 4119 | 1.11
